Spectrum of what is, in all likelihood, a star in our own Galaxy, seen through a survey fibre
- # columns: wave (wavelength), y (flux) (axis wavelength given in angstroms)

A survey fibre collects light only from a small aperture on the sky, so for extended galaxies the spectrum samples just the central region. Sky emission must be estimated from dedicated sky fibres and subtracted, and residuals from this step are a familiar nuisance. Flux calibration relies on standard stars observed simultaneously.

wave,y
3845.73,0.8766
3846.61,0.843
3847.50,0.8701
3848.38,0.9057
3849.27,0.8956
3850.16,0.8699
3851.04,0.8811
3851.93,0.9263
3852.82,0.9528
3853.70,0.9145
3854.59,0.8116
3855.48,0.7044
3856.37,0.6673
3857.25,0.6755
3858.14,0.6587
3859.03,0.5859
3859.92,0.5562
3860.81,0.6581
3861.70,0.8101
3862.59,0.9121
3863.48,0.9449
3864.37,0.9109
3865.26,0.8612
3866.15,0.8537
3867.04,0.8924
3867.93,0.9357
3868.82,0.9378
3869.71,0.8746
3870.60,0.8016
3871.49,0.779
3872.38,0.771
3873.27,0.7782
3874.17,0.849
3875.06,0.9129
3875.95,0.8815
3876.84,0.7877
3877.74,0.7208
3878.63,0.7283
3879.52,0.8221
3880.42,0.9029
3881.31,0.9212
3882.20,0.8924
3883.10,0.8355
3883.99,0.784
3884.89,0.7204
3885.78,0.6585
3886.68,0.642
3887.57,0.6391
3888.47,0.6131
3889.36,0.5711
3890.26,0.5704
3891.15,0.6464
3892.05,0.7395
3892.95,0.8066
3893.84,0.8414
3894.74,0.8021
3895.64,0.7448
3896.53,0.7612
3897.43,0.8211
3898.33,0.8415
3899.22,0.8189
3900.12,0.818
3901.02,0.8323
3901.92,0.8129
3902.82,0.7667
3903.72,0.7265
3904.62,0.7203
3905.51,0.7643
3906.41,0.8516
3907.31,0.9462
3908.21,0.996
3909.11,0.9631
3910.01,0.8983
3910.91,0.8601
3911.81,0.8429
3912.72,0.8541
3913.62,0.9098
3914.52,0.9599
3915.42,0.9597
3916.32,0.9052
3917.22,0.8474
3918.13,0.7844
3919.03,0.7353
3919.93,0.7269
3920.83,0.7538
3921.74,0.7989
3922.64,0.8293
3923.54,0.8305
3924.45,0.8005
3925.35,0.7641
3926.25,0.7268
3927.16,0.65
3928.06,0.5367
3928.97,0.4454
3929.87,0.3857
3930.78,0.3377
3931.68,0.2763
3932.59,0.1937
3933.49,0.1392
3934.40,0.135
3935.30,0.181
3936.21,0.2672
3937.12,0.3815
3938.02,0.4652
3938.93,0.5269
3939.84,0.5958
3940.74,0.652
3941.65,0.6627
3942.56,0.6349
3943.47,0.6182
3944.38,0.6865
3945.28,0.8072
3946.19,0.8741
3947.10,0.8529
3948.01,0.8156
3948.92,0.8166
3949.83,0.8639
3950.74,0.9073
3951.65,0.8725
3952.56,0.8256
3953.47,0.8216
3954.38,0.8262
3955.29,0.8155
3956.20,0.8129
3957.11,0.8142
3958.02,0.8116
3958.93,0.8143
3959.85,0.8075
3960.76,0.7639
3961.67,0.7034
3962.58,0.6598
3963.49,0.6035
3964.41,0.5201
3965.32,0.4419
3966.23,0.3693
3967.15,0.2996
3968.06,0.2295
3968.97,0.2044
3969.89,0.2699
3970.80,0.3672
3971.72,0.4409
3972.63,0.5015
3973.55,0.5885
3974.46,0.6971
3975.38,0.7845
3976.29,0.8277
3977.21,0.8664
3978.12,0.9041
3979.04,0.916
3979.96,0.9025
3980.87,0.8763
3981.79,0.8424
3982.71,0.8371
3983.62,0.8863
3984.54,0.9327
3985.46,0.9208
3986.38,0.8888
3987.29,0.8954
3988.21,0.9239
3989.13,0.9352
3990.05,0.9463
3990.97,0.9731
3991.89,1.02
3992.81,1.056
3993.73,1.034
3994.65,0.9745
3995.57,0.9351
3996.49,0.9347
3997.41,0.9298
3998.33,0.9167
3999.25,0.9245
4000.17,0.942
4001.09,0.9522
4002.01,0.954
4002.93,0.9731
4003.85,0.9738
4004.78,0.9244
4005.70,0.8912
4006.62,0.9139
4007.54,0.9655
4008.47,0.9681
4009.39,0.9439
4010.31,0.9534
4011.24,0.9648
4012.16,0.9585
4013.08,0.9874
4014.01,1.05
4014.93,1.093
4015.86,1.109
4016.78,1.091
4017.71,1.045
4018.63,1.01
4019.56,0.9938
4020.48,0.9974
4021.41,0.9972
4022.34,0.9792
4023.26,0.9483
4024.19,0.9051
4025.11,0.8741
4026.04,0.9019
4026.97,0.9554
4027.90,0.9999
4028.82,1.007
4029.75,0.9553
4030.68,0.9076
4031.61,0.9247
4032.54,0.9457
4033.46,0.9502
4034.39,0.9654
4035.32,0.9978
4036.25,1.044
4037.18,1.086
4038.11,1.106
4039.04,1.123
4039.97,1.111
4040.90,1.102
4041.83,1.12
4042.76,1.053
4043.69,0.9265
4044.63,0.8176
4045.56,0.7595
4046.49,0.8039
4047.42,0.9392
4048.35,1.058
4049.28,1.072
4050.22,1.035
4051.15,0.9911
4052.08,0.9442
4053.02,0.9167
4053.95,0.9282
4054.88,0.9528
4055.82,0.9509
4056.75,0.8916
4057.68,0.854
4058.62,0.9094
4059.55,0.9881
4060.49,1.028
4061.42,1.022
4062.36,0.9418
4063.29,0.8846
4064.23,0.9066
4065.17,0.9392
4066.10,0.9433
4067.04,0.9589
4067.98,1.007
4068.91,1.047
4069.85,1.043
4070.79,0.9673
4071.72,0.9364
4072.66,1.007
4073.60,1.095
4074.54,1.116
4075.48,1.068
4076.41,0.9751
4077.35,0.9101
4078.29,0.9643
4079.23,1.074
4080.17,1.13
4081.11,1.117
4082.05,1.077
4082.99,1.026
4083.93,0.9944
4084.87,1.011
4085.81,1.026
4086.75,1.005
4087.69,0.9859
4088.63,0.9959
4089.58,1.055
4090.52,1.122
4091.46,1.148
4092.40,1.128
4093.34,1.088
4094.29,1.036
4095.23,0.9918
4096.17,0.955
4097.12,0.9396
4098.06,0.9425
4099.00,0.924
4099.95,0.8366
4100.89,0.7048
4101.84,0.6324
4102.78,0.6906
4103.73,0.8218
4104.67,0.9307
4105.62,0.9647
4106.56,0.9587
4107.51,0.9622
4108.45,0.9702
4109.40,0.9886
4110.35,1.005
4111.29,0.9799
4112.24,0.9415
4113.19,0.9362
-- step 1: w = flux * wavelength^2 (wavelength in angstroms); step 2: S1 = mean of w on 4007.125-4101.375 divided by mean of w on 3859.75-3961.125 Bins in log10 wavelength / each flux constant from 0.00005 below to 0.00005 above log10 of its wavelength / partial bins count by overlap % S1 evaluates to 1.43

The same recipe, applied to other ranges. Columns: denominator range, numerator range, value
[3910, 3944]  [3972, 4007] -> 1.48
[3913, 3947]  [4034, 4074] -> 1.69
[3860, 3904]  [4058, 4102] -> 1.38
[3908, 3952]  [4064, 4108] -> 1.57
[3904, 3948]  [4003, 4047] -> 1.53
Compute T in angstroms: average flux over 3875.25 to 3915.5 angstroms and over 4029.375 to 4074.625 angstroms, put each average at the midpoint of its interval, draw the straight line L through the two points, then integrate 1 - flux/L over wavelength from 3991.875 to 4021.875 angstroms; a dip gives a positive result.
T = -1.8 angstroms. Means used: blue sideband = 0.799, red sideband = 0.978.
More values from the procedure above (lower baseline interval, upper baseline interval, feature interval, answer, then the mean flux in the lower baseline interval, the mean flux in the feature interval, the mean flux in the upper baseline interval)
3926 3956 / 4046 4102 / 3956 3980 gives 1.91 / 0.595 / 0.62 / 0.984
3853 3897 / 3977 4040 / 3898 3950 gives 9.07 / 0.778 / 0.696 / 0.964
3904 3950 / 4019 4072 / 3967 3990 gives 2.62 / 0.682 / 0.72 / 0.971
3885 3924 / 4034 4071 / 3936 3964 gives 4.16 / 0.795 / 0.726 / 0.978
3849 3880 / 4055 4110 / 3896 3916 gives -0.14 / 0.814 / 0.851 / 0.975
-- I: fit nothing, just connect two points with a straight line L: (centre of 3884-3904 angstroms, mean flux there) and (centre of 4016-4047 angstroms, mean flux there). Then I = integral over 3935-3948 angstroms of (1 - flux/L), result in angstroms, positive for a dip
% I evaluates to 3.6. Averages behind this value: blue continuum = 0.737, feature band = 0.599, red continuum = 0.983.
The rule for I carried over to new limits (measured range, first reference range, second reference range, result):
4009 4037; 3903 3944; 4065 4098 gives -2.9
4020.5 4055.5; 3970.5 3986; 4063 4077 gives -2.3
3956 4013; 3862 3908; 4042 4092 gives 6.4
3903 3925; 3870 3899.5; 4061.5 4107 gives -1.2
